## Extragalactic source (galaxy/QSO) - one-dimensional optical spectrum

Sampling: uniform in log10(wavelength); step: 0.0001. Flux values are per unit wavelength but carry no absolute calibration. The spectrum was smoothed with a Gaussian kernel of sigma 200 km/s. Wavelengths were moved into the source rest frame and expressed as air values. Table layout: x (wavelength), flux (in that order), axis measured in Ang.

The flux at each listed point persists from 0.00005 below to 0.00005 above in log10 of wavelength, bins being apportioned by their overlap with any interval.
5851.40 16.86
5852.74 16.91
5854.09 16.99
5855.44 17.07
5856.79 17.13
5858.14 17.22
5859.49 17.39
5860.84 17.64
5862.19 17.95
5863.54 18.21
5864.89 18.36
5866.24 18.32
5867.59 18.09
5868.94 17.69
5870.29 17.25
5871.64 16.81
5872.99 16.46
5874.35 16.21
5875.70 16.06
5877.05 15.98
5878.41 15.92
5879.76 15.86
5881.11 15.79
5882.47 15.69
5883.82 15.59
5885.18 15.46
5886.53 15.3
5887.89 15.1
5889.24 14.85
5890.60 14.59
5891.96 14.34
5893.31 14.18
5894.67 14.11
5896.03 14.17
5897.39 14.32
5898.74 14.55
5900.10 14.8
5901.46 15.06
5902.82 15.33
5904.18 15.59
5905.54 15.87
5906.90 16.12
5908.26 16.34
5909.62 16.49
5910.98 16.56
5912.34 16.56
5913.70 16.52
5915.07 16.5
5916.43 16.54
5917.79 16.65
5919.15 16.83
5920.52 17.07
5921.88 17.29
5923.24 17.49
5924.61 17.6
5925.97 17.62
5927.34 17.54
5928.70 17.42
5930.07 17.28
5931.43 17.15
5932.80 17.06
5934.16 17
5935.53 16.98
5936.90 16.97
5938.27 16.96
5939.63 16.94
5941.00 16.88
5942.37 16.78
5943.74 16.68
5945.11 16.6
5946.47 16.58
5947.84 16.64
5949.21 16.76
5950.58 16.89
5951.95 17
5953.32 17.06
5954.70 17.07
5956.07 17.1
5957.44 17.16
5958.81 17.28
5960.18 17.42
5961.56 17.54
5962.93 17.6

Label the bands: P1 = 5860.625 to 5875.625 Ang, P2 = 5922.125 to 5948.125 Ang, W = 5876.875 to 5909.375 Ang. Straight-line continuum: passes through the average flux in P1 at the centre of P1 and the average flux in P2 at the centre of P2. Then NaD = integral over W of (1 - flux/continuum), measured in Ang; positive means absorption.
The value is 4.0 Ang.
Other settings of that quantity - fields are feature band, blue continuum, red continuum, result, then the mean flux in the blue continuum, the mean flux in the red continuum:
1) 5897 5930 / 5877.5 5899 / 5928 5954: -0.9 Ang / 15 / 16.9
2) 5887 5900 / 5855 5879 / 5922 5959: 2.0 Ang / 17.2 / 17.1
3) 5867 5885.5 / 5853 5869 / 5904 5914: 0.9 Ang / 17.6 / 16.3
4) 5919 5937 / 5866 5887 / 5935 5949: -0.6 Ang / 16.4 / 16.8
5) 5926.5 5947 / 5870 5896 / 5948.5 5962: -0.4 Ang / 15.5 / 17.1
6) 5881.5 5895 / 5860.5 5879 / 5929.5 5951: 1.7 Ang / 17.2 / 16.9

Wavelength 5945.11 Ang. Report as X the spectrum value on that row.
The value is 16.6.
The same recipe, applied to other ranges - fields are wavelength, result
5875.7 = 16.06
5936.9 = 16.97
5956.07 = 17.1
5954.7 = 17.07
